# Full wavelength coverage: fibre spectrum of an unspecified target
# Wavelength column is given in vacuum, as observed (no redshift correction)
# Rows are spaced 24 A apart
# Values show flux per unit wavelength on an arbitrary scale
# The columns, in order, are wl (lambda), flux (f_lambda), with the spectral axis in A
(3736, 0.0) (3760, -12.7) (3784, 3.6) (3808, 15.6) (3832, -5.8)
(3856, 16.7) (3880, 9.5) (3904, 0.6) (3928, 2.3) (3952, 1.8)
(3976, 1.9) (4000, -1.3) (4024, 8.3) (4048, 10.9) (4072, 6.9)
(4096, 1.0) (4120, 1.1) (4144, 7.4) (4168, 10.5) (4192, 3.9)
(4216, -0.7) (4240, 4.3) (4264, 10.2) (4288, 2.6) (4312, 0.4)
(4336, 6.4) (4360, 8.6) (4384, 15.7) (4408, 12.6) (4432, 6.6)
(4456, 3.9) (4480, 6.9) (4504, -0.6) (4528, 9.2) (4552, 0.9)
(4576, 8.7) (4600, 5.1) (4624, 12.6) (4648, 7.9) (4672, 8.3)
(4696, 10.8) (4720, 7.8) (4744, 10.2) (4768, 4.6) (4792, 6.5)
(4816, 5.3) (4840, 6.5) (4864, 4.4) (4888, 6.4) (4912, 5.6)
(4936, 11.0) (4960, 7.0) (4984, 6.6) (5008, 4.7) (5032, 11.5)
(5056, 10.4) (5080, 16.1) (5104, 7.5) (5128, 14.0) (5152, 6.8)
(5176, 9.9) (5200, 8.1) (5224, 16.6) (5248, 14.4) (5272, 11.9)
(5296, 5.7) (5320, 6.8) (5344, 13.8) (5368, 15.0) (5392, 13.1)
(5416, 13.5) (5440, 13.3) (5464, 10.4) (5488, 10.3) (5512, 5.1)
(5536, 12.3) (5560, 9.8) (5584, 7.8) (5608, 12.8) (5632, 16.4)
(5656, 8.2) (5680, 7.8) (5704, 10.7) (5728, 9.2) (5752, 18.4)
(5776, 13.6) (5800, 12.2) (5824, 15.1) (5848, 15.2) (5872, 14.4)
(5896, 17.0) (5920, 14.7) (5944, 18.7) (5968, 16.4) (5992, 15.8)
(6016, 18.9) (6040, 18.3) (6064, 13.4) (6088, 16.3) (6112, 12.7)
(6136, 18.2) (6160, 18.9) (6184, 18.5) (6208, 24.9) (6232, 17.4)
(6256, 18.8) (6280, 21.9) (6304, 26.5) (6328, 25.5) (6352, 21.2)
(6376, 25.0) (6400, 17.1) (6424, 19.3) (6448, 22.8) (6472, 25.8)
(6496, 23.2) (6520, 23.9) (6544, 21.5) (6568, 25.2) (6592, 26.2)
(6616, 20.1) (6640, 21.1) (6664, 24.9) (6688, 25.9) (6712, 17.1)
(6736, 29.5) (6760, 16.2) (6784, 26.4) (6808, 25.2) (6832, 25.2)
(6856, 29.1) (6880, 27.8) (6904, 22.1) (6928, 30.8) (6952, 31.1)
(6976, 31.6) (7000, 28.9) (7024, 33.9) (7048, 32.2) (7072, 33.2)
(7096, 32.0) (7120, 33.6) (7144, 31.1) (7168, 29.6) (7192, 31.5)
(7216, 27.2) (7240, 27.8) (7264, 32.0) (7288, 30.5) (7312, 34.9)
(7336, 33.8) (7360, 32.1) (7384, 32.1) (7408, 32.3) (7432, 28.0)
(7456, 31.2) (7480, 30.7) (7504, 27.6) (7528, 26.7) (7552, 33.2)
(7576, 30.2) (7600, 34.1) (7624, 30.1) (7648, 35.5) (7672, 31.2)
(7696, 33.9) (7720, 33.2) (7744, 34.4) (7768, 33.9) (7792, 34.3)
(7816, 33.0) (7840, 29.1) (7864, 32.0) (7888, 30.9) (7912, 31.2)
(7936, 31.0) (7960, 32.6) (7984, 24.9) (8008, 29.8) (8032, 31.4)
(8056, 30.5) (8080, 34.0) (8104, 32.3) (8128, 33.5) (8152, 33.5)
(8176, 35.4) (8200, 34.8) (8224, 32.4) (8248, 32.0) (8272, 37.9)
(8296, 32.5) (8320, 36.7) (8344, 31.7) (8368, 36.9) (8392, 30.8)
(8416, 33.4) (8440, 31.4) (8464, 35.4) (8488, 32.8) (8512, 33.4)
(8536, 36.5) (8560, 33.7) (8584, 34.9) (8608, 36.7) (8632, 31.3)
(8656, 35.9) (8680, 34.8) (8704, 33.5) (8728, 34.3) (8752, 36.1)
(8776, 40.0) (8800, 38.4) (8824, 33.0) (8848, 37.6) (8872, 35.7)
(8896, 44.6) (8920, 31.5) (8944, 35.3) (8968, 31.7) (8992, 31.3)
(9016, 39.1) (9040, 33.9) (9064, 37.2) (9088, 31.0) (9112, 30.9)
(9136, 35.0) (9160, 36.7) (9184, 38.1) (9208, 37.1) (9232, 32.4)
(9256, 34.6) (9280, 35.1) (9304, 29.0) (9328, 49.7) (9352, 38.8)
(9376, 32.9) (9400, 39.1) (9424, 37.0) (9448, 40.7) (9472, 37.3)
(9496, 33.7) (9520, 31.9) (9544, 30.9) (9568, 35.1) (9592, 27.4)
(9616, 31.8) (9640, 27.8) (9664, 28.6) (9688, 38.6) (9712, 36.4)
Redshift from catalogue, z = 0.543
